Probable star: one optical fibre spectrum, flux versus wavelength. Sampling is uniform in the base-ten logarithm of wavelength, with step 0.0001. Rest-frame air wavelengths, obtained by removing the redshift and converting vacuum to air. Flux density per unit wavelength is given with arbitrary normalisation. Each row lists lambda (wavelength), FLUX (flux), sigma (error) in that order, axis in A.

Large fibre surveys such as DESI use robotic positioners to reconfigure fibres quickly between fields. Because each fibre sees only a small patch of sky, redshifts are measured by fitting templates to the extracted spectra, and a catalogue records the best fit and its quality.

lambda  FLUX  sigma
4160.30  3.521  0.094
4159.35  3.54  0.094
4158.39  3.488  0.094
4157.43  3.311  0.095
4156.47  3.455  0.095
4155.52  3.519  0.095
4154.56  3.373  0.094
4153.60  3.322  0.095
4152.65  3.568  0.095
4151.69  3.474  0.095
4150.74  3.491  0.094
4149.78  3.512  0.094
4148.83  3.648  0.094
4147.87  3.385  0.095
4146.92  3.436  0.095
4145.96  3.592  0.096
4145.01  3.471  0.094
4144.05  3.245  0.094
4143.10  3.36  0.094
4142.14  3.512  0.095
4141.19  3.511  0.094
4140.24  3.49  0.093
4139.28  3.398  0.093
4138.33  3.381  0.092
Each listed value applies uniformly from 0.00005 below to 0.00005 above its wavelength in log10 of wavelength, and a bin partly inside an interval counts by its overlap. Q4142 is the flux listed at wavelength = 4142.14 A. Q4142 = 3.512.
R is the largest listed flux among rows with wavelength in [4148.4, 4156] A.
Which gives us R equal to 3.648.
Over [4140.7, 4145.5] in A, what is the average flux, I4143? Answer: 3.42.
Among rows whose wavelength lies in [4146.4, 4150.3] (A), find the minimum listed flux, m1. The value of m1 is 3.385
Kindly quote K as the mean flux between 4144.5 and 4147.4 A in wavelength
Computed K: 3.5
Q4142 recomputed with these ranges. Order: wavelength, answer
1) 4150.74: 3.491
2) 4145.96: 3.592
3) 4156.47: 3.455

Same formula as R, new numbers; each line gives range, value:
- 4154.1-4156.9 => 3.519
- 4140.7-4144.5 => 3.512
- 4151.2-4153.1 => 3.568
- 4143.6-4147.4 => 3.592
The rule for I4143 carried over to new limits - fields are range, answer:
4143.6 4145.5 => 3.36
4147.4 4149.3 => 3.51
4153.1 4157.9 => 3.4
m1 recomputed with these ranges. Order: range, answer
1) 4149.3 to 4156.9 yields 3.322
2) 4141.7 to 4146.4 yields 3.245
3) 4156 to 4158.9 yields 3.311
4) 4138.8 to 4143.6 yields 3.36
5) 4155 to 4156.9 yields 3.455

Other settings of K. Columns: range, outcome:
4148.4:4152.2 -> 3.53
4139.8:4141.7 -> 3.51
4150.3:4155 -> 3.45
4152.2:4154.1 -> 3.45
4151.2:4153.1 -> 3.52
